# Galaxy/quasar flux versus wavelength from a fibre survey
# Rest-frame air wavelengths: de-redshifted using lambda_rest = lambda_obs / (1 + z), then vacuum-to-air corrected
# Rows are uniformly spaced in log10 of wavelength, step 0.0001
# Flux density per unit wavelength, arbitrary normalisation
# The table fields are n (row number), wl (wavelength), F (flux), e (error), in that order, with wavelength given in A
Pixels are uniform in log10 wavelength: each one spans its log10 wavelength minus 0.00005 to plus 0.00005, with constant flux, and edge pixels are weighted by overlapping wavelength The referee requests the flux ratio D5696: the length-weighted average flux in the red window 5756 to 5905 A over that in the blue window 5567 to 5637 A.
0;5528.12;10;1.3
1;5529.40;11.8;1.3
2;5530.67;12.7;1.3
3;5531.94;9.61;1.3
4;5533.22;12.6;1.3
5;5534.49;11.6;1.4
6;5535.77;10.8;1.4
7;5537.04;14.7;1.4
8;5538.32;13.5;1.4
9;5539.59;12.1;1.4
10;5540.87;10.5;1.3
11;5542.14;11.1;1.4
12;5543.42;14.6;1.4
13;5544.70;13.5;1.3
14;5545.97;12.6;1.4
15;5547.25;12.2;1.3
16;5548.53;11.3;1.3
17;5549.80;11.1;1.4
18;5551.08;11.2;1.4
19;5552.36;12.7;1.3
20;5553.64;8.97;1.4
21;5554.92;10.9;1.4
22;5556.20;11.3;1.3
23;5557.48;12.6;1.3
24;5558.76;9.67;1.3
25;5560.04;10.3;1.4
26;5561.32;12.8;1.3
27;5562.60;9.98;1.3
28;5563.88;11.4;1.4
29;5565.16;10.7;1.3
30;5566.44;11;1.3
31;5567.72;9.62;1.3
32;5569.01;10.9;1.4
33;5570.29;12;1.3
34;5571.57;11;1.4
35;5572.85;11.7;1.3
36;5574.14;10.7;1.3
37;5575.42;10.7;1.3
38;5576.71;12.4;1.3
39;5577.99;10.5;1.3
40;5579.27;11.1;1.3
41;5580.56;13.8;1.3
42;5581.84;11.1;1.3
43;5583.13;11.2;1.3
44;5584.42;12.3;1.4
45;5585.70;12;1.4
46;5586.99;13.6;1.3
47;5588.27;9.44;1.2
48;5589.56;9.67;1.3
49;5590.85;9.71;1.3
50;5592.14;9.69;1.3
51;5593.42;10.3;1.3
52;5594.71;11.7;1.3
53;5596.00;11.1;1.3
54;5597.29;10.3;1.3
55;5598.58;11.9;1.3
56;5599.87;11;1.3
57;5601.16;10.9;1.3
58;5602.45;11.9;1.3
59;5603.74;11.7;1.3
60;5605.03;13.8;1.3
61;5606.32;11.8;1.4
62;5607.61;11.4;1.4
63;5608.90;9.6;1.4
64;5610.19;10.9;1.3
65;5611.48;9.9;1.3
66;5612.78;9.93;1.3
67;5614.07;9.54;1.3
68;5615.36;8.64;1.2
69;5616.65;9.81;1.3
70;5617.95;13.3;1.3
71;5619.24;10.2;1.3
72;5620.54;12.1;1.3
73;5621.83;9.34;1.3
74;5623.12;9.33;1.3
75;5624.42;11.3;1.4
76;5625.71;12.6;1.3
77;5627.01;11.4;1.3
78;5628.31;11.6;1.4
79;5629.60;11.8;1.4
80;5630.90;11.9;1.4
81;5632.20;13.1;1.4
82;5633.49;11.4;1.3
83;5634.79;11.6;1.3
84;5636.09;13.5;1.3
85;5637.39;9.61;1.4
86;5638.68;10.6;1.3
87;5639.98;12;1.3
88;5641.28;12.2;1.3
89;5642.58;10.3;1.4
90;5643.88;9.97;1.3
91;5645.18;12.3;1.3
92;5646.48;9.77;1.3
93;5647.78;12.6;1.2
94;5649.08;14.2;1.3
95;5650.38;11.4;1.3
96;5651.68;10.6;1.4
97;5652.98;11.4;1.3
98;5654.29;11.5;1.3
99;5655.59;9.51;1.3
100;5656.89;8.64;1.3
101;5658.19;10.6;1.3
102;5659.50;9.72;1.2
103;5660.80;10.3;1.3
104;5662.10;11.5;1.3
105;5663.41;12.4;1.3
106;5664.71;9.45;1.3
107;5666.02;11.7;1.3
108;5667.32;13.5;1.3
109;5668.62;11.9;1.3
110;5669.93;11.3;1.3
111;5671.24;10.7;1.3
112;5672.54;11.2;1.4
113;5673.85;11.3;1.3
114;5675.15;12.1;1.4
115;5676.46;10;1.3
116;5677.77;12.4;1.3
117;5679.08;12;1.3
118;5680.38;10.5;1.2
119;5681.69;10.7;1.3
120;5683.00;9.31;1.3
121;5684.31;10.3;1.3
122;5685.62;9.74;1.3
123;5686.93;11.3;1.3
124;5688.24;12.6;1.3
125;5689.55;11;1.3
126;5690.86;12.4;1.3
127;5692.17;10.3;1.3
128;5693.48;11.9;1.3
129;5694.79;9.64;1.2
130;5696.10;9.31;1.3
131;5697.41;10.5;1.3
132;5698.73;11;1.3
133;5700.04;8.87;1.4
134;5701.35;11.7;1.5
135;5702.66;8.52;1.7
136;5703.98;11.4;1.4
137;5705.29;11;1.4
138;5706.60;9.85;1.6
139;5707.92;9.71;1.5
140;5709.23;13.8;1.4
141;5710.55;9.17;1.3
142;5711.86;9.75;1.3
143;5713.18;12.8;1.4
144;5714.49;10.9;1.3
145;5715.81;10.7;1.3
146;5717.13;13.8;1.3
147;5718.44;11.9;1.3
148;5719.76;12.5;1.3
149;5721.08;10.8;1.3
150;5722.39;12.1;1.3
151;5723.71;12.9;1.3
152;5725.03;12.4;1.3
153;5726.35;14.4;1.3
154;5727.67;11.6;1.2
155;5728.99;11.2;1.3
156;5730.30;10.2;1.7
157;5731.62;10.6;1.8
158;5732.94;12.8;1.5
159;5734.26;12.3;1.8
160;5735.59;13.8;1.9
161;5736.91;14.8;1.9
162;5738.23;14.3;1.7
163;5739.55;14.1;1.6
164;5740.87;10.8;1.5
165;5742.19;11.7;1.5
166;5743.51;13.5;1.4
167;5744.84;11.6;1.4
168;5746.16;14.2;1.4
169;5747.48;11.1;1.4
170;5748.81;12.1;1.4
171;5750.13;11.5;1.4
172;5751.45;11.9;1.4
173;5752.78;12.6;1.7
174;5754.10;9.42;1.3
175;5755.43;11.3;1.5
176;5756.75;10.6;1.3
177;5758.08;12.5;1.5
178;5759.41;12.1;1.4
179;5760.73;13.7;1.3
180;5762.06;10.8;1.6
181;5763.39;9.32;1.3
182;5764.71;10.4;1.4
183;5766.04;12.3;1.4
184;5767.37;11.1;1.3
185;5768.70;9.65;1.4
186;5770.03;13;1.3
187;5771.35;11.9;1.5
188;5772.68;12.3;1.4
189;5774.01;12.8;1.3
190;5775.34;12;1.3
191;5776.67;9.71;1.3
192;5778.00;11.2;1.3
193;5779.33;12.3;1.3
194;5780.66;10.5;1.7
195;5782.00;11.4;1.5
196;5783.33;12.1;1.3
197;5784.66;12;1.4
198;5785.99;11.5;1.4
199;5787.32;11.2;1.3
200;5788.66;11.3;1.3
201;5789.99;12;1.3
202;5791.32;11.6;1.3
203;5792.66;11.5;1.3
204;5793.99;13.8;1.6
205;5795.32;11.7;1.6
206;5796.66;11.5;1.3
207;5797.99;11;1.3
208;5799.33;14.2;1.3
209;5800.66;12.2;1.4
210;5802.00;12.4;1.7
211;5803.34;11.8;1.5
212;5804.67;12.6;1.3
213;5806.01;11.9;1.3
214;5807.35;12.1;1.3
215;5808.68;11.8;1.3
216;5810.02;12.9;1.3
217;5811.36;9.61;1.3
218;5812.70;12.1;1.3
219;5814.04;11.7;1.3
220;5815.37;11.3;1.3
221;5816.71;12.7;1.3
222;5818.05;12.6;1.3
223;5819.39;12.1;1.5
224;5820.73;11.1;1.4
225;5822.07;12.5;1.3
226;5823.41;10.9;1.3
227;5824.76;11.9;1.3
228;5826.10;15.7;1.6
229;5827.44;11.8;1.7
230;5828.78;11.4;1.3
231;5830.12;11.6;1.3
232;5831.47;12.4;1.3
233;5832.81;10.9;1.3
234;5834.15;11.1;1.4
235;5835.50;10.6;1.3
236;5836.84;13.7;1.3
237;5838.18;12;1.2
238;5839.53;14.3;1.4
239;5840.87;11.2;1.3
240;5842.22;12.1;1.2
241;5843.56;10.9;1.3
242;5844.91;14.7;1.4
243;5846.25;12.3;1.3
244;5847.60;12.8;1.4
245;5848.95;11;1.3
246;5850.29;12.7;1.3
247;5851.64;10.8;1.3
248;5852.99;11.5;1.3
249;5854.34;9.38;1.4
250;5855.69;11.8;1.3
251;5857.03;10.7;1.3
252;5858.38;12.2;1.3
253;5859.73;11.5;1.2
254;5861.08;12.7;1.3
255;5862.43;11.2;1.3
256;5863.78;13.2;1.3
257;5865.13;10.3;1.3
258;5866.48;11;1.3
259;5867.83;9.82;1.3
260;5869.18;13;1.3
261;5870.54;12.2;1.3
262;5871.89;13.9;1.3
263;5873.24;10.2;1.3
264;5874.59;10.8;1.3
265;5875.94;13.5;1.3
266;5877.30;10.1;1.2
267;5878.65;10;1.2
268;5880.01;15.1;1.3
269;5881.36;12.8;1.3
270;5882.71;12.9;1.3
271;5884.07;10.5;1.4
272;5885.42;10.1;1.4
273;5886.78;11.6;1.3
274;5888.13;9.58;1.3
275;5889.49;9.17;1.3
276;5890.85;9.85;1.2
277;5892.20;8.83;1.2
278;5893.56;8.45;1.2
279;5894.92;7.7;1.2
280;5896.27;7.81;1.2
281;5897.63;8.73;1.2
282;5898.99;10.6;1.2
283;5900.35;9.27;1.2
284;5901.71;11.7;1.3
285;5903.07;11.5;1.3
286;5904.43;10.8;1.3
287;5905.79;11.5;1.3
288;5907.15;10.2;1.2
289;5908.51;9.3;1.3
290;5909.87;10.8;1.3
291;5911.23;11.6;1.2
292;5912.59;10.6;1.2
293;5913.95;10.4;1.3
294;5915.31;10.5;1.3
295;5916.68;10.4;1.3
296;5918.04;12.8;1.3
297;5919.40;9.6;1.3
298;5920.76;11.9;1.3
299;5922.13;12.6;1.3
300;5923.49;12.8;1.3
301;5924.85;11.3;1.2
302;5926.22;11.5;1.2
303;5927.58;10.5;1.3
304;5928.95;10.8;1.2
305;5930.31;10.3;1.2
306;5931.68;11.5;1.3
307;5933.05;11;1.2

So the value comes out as 1.0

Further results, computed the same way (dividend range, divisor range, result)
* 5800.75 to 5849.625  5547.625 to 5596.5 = 1.09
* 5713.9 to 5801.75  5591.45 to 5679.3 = 1.07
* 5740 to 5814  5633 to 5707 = 1.07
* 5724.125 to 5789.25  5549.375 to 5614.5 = 1.07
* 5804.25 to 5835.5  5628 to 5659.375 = 1.05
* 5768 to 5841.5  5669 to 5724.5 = 1.08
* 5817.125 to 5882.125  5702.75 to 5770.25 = 1.01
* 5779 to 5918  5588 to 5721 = 1.04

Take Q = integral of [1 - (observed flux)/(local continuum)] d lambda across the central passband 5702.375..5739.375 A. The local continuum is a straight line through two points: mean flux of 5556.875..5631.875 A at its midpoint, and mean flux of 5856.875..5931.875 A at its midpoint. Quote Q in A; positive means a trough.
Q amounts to -2.7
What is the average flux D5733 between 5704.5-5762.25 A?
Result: 12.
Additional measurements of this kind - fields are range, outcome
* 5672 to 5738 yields 11.3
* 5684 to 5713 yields 10.7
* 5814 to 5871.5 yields 11.9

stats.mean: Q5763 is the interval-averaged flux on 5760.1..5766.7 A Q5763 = 11.3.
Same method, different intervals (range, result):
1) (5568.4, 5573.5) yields 11.4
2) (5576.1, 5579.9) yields 11.4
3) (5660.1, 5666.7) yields 11.1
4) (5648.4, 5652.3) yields 12.1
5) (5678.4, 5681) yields 11.3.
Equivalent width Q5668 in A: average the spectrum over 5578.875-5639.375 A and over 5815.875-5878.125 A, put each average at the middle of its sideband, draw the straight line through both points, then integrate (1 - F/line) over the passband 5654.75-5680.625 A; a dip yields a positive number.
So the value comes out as 0.7 A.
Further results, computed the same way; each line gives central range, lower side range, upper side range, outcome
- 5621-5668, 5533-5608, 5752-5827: 1.3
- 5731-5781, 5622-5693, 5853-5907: -3.8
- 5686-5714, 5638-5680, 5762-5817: 1.5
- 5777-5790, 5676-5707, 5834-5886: -0.2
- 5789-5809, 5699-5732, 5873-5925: -2.0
